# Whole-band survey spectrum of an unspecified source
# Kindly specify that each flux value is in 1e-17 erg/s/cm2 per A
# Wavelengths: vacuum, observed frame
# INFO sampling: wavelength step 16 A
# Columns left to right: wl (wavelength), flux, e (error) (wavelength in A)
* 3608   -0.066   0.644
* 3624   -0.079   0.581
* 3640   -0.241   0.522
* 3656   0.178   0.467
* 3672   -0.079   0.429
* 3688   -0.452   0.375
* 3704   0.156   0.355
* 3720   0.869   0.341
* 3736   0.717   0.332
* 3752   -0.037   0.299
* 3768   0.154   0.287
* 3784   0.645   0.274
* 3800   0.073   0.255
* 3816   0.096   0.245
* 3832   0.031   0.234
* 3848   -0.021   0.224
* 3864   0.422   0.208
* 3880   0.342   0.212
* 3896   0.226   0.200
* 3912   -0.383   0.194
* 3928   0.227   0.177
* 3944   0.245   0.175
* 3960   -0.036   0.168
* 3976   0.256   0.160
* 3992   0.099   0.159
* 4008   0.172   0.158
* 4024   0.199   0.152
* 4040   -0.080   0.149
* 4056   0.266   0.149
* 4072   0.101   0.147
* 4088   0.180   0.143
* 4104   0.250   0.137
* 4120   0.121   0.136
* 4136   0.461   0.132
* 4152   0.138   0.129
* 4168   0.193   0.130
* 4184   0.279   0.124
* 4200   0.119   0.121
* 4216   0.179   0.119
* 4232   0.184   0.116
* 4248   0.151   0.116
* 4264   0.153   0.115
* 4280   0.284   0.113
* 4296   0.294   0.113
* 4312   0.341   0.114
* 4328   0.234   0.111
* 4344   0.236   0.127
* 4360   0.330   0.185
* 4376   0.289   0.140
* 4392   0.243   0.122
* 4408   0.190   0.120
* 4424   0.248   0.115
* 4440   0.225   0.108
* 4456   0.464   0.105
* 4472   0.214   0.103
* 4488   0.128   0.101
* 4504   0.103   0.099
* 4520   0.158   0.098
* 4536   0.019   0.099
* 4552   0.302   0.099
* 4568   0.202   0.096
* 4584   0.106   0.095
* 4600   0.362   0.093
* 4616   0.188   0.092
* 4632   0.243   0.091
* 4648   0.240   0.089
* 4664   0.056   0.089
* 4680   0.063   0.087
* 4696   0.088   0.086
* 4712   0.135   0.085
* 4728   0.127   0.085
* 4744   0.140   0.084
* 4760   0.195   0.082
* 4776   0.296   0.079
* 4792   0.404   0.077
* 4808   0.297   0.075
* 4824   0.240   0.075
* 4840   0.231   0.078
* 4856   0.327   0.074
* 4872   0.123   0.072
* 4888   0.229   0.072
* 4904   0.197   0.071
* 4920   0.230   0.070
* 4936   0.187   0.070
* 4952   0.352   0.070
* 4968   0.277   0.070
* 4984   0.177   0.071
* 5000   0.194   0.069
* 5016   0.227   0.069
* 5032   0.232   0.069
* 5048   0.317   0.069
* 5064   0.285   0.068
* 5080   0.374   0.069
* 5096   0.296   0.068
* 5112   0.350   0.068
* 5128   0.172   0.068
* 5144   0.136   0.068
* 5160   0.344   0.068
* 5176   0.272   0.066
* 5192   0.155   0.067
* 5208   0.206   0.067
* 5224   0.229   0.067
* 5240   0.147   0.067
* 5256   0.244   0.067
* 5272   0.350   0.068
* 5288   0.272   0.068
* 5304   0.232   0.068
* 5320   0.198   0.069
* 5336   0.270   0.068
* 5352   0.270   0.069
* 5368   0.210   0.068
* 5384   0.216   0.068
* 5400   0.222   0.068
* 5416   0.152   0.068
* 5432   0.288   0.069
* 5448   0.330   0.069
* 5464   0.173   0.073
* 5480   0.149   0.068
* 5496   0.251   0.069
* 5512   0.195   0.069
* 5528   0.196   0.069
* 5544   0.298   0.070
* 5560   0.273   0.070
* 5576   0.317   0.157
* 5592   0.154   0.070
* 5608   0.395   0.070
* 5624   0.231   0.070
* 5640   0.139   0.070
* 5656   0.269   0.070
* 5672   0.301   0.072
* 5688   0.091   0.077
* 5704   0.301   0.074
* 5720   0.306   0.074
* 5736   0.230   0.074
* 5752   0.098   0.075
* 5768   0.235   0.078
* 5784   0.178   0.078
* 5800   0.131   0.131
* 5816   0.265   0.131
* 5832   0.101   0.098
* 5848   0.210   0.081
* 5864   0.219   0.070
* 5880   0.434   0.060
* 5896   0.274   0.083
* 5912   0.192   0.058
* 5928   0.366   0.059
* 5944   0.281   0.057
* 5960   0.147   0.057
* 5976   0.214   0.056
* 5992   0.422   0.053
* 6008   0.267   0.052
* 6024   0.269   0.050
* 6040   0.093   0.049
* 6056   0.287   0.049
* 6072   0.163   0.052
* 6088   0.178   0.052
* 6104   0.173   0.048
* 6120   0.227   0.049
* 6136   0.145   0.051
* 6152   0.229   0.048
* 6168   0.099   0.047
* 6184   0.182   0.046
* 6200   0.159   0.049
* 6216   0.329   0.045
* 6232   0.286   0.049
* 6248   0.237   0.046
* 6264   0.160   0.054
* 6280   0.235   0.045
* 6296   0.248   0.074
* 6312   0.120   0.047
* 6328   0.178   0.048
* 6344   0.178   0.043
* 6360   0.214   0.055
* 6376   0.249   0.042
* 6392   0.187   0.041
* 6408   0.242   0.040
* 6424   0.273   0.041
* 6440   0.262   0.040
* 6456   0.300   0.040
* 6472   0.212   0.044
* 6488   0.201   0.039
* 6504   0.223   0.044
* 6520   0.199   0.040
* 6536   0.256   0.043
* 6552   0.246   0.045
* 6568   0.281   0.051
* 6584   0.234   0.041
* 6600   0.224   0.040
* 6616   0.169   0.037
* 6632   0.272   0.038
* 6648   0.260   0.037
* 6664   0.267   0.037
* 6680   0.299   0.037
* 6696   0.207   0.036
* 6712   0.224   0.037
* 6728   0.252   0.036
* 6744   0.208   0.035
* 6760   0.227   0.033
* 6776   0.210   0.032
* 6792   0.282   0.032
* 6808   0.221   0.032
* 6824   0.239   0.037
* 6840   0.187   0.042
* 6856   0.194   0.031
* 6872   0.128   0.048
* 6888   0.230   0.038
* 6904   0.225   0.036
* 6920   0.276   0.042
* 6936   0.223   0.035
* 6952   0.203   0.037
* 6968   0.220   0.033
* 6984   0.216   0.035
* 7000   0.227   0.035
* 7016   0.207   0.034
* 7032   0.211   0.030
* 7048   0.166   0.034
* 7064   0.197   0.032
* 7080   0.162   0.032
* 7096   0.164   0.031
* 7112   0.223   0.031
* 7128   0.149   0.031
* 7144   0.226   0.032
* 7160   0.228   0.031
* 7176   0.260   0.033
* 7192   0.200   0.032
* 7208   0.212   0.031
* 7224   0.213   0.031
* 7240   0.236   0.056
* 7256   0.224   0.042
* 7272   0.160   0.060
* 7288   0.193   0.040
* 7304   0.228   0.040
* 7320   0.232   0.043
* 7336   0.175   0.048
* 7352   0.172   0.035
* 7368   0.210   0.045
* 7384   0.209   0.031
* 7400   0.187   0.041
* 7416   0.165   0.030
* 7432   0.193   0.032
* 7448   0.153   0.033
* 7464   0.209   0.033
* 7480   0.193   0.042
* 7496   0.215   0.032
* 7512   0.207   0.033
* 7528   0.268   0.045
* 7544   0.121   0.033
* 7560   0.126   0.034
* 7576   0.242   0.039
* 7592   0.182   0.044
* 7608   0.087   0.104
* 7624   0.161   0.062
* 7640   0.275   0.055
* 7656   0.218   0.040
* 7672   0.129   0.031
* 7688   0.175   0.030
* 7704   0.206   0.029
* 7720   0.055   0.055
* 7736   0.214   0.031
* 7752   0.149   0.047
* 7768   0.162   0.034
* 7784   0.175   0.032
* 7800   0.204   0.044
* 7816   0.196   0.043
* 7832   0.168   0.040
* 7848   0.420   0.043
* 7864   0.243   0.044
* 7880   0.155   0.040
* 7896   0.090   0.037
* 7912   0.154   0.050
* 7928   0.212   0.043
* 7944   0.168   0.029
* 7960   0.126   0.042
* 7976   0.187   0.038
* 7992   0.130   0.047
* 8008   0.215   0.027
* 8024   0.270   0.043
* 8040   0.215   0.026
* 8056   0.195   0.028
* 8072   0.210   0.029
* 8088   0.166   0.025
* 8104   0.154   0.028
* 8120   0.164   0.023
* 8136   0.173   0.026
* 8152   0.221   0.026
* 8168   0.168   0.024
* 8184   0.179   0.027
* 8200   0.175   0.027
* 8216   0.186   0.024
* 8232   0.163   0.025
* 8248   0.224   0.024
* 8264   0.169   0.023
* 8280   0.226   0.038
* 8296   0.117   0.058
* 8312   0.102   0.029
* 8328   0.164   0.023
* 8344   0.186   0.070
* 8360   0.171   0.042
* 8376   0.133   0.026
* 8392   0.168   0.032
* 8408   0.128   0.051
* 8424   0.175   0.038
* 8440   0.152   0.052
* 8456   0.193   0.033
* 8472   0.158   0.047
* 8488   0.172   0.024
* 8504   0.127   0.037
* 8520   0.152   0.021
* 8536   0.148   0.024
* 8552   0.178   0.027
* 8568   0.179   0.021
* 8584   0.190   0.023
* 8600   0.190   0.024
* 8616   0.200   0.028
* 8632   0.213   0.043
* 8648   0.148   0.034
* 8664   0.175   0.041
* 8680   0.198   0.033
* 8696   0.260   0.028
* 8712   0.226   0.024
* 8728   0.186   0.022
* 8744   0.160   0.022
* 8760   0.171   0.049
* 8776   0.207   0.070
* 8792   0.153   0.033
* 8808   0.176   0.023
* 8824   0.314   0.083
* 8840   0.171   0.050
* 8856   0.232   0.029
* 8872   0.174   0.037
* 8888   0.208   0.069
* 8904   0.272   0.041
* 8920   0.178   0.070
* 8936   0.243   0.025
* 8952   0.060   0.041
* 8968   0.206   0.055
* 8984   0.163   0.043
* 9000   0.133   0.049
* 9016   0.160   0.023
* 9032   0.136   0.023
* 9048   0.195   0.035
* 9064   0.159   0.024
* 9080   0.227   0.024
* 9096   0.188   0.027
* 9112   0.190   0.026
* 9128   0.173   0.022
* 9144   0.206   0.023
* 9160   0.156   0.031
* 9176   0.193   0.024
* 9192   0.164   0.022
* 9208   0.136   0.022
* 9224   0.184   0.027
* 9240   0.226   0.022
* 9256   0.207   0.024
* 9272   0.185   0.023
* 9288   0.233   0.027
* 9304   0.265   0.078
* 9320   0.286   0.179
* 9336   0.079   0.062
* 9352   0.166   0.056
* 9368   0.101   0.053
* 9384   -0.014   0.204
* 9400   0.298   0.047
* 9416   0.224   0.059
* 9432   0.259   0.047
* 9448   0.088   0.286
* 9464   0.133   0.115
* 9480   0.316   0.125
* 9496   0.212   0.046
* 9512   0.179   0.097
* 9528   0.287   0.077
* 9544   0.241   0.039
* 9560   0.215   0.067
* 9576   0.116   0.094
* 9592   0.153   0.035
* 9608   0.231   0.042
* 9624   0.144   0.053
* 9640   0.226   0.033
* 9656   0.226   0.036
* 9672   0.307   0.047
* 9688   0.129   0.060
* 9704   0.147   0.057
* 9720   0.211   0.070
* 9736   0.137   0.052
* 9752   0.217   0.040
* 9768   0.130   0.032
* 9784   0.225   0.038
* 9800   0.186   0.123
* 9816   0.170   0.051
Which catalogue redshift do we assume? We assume 0.195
